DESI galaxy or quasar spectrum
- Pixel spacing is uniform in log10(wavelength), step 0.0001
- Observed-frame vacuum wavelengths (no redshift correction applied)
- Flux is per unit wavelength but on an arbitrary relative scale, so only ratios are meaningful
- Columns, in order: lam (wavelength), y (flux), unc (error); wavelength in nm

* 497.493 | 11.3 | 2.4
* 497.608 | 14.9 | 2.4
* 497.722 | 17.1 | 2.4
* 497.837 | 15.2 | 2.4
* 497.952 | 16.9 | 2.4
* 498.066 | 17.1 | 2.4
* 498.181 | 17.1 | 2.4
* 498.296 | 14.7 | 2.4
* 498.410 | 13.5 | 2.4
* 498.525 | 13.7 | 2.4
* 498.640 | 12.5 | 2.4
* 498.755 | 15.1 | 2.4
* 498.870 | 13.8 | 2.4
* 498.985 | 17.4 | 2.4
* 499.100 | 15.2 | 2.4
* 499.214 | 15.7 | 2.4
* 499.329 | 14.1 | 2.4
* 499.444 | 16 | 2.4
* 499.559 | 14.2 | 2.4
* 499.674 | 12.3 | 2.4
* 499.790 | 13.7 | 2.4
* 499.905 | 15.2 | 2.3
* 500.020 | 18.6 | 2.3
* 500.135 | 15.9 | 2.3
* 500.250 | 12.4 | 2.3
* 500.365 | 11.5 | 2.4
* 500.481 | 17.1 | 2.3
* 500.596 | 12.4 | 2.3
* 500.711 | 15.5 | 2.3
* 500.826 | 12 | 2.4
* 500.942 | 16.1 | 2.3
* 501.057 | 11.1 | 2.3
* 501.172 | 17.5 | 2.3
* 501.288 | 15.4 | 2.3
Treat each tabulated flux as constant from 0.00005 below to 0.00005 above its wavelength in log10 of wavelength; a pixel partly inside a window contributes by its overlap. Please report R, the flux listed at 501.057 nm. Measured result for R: 11.1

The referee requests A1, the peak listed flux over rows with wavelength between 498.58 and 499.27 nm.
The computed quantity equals 17.4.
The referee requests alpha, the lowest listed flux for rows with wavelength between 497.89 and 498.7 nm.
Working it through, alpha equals 12.5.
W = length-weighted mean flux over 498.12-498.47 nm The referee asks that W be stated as 15.1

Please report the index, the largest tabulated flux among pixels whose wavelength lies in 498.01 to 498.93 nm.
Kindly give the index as 17.1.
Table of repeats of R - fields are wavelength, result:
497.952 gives 16.9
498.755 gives 15.1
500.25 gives 12.4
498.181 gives 17.1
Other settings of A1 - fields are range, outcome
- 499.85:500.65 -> 18.6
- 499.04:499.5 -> 16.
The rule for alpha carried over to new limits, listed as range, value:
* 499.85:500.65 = 11.5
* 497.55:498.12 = 14.9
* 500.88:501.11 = 11.1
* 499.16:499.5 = 14.1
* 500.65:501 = 12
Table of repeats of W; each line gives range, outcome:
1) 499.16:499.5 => 15.3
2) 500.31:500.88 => 13.7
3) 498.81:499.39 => 15.3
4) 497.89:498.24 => 17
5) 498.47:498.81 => 13.7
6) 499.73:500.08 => 15.8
